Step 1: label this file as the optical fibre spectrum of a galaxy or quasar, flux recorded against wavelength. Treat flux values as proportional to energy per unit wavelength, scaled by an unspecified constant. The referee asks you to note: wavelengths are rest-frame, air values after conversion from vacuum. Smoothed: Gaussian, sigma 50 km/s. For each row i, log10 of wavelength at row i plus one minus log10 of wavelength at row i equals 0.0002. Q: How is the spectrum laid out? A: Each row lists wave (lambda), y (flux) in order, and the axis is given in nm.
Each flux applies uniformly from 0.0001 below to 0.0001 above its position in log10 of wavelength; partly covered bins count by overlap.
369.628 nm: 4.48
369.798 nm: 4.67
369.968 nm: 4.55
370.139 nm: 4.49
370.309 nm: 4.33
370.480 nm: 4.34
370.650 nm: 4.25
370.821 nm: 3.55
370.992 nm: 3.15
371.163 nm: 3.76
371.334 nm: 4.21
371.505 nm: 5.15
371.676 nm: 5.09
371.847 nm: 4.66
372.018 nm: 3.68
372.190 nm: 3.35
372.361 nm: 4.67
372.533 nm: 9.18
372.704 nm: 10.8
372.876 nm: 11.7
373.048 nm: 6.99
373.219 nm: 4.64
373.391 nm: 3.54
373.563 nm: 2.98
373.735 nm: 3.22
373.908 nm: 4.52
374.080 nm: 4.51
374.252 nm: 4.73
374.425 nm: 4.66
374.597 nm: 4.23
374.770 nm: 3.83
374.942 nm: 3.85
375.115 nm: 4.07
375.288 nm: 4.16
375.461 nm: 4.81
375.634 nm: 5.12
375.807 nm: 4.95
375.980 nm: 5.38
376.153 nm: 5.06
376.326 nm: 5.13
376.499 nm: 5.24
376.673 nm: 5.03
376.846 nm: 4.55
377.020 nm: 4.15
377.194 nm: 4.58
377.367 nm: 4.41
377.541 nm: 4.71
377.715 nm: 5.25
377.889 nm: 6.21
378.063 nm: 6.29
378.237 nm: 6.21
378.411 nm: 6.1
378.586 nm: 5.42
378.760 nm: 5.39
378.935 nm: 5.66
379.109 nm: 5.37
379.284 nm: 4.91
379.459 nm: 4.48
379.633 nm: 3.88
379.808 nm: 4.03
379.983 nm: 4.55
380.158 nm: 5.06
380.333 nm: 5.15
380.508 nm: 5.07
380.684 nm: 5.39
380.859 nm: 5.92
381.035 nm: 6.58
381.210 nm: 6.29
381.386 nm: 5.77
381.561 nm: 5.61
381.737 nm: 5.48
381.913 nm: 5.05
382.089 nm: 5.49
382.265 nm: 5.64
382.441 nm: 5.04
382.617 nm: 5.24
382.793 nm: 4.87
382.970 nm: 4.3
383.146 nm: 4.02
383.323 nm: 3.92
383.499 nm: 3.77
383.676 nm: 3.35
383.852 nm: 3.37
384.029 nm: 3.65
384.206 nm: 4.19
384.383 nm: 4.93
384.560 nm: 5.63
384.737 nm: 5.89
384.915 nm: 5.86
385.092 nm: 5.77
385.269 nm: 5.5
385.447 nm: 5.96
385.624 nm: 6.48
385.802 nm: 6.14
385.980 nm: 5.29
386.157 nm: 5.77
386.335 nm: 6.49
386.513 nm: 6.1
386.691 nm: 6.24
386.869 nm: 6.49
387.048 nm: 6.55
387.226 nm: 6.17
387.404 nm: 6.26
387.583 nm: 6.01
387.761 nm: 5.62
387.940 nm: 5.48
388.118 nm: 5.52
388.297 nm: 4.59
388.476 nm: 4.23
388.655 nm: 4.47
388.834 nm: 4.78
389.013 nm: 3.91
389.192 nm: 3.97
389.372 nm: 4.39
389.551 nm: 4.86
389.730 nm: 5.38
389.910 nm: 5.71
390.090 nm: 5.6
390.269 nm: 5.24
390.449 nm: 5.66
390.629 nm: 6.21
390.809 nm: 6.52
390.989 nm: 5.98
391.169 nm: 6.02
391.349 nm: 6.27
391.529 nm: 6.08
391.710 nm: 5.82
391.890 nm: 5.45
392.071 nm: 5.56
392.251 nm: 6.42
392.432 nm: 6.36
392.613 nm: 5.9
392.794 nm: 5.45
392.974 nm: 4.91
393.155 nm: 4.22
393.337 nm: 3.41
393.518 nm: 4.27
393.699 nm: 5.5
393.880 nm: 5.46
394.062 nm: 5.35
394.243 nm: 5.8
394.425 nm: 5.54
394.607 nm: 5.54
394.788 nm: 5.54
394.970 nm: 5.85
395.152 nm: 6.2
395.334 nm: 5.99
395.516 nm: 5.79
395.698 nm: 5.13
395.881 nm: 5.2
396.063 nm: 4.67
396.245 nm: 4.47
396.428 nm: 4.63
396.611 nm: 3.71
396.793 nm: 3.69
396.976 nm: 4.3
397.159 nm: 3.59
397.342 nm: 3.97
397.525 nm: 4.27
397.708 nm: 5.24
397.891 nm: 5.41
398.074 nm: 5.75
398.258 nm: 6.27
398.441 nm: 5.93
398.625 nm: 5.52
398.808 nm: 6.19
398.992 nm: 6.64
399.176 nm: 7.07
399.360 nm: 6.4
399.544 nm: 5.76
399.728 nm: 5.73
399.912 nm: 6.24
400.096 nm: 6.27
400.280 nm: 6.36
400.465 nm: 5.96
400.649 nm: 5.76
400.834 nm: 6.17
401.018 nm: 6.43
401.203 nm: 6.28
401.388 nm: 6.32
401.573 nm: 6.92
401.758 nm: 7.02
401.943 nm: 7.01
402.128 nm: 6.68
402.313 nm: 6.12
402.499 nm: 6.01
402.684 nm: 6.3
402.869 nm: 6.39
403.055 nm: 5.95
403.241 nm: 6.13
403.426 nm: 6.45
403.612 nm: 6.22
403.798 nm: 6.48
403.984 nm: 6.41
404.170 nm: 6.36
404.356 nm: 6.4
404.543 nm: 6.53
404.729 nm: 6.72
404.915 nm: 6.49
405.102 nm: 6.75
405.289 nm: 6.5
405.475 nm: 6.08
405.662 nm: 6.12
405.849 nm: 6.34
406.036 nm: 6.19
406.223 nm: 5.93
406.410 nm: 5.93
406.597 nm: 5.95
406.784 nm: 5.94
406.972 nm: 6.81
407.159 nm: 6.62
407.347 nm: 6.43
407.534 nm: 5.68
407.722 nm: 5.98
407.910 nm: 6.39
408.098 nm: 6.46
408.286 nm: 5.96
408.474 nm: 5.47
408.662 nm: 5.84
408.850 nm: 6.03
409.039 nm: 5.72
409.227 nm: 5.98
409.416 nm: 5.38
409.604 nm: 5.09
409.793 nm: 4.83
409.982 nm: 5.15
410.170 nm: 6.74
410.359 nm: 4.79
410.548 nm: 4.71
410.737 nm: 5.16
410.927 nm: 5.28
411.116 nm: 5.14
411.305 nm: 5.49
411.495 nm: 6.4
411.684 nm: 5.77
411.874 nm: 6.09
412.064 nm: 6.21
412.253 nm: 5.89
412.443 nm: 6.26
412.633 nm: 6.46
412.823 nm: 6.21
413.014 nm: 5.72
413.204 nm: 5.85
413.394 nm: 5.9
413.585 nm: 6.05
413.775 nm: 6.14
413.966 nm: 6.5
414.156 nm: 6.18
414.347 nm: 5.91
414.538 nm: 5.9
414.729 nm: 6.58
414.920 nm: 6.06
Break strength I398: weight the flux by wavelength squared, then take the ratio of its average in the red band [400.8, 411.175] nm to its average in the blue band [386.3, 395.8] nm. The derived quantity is 1.19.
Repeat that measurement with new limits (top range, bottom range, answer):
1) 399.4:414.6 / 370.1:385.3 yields 1.41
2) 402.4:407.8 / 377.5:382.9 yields 1.33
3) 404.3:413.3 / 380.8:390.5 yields 1.27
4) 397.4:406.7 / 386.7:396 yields 1.20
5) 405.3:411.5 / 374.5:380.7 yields 1.38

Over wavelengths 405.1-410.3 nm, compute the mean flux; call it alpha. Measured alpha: 5.99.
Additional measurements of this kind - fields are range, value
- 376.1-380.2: 5.07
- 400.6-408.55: 6.31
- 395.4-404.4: 5.8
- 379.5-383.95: 4.91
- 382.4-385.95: 4.9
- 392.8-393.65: 4.39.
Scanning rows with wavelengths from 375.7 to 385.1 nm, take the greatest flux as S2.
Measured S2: 6.58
